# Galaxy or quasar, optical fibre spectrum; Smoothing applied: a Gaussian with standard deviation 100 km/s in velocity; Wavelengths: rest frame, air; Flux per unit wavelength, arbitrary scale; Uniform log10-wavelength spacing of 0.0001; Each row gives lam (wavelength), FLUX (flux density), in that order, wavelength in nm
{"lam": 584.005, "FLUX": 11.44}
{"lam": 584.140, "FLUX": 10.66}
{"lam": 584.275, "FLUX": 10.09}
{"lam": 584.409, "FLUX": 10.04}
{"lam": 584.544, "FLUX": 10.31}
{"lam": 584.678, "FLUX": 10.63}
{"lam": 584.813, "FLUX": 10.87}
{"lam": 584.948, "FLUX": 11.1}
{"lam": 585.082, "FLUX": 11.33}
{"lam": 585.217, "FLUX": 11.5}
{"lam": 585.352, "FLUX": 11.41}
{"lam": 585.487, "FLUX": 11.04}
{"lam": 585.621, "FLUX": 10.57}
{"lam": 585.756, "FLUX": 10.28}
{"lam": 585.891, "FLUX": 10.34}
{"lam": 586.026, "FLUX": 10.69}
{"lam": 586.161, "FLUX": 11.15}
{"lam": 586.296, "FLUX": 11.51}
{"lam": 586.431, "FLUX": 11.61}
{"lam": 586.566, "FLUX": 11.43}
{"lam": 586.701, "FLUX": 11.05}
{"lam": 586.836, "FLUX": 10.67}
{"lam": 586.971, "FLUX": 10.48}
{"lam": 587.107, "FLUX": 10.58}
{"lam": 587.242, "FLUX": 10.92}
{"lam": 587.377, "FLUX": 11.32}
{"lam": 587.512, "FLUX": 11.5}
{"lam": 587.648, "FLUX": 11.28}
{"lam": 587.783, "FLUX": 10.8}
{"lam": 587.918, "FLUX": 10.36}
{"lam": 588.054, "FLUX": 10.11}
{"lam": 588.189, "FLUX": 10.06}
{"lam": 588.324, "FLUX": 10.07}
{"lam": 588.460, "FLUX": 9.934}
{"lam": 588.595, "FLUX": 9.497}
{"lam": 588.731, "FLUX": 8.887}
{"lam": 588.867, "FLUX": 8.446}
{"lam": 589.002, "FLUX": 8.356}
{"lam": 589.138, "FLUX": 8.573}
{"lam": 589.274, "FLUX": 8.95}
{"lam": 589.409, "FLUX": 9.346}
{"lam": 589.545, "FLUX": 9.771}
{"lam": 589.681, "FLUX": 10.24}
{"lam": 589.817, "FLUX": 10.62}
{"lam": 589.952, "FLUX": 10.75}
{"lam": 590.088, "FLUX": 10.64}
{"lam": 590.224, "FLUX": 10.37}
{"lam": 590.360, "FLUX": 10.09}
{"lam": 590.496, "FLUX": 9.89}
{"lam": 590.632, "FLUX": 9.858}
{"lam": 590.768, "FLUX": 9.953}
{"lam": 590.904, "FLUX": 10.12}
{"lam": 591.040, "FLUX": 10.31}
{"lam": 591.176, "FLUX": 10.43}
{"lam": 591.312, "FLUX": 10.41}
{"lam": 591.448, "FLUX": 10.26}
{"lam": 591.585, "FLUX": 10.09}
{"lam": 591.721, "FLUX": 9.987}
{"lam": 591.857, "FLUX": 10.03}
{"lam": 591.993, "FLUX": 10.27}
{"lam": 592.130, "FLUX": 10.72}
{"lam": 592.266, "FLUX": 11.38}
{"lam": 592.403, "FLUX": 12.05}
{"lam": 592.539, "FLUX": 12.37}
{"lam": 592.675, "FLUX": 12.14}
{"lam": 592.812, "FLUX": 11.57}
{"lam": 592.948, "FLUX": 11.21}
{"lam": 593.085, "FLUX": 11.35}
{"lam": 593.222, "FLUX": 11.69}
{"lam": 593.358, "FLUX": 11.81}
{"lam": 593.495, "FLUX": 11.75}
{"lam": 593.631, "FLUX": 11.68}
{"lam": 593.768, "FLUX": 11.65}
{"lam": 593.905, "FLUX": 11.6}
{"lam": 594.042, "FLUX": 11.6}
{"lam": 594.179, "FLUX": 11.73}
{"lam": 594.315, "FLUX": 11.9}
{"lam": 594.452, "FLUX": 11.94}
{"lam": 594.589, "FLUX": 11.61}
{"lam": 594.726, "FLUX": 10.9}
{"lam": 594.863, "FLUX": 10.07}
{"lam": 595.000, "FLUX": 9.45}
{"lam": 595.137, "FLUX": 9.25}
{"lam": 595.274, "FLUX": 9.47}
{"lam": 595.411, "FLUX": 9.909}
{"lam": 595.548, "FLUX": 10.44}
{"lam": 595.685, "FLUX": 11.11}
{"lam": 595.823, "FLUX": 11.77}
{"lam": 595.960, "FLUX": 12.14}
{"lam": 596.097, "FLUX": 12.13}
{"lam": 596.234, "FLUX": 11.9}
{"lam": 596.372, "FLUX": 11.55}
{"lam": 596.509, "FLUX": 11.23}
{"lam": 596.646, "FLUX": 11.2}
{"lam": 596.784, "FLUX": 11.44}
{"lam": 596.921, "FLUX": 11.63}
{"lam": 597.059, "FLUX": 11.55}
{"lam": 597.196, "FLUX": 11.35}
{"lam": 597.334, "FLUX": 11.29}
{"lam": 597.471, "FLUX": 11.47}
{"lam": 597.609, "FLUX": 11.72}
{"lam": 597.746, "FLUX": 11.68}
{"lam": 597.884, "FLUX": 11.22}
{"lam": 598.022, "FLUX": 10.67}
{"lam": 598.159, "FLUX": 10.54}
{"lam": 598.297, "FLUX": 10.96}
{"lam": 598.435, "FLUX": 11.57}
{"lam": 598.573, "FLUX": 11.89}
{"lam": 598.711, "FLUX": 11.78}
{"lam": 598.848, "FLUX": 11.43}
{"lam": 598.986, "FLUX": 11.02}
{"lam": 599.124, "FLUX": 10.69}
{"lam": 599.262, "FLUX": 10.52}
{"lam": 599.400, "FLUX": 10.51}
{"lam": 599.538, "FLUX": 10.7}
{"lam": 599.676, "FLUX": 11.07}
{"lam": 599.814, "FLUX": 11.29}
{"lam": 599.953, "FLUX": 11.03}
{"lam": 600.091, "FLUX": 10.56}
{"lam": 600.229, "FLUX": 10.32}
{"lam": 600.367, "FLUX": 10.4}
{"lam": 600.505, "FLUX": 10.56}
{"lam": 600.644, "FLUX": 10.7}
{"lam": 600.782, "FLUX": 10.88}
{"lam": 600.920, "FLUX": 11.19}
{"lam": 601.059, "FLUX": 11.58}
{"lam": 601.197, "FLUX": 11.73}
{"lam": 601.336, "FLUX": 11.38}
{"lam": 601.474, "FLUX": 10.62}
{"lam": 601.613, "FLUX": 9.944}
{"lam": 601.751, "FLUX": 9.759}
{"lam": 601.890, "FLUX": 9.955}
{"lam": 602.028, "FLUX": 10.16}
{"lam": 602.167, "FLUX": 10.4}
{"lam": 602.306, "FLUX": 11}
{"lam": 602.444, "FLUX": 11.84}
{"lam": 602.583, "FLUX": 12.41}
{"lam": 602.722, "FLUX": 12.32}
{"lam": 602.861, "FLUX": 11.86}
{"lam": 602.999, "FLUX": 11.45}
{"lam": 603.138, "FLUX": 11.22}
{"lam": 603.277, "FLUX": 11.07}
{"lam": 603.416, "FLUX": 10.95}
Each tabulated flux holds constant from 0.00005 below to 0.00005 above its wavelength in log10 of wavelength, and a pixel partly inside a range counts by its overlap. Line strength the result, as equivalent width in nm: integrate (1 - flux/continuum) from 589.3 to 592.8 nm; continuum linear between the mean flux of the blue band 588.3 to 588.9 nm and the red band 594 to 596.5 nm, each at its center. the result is -0.18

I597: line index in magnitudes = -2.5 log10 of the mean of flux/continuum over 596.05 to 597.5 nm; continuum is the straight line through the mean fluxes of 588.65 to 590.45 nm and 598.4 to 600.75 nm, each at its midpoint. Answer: -0.09 mag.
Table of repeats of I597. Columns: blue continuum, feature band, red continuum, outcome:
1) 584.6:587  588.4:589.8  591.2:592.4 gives 0.160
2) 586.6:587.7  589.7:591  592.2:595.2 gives 0.094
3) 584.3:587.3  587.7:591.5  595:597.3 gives 0.109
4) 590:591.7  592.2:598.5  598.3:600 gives -0.062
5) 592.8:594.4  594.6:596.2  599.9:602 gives 0.072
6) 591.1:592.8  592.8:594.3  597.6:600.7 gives -0.070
